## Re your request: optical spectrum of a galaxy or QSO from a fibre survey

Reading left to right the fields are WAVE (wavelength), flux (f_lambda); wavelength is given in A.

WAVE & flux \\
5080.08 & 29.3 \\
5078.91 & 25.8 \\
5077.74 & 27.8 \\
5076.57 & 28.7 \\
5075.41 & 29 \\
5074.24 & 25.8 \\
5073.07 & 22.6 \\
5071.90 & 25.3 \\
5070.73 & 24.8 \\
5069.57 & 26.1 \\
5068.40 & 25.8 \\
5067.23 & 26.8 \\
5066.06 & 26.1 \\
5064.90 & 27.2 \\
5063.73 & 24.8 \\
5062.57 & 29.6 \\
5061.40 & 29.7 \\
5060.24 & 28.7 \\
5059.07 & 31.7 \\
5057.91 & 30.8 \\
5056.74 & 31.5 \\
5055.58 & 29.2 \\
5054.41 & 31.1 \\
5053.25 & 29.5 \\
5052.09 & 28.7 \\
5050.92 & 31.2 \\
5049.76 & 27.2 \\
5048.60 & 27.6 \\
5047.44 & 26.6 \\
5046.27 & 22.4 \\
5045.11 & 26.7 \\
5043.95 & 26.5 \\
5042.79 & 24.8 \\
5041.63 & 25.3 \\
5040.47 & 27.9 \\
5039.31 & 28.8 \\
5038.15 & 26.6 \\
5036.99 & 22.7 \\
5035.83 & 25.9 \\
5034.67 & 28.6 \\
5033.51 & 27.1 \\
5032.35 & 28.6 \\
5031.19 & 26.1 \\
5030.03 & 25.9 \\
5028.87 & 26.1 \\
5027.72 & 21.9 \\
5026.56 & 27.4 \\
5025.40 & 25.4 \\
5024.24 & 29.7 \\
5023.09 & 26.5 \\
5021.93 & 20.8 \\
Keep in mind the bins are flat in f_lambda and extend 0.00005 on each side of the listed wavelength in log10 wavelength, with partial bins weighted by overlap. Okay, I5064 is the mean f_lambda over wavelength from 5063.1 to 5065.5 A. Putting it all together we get 26.2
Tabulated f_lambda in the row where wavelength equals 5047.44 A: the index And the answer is 26.6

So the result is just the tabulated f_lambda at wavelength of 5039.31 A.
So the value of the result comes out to 28.8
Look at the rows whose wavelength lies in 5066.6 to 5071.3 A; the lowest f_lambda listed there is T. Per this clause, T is 24.8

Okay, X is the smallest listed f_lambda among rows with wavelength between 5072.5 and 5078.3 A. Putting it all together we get 22.6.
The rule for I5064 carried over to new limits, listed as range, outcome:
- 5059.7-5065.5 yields 28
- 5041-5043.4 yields 25.2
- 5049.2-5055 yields 29.5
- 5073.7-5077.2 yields 27.9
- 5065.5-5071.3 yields 25.9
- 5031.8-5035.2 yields 28.1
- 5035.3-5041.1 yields 26.4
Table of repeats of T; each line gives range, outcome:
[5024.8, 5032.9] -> 21.9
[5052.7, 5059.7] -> 29.2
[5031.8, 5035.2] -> 27.1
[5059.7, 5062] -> 28.7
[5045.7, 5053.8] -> 22.4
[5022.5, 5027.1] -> 25.4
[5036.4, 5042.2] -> 22.7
